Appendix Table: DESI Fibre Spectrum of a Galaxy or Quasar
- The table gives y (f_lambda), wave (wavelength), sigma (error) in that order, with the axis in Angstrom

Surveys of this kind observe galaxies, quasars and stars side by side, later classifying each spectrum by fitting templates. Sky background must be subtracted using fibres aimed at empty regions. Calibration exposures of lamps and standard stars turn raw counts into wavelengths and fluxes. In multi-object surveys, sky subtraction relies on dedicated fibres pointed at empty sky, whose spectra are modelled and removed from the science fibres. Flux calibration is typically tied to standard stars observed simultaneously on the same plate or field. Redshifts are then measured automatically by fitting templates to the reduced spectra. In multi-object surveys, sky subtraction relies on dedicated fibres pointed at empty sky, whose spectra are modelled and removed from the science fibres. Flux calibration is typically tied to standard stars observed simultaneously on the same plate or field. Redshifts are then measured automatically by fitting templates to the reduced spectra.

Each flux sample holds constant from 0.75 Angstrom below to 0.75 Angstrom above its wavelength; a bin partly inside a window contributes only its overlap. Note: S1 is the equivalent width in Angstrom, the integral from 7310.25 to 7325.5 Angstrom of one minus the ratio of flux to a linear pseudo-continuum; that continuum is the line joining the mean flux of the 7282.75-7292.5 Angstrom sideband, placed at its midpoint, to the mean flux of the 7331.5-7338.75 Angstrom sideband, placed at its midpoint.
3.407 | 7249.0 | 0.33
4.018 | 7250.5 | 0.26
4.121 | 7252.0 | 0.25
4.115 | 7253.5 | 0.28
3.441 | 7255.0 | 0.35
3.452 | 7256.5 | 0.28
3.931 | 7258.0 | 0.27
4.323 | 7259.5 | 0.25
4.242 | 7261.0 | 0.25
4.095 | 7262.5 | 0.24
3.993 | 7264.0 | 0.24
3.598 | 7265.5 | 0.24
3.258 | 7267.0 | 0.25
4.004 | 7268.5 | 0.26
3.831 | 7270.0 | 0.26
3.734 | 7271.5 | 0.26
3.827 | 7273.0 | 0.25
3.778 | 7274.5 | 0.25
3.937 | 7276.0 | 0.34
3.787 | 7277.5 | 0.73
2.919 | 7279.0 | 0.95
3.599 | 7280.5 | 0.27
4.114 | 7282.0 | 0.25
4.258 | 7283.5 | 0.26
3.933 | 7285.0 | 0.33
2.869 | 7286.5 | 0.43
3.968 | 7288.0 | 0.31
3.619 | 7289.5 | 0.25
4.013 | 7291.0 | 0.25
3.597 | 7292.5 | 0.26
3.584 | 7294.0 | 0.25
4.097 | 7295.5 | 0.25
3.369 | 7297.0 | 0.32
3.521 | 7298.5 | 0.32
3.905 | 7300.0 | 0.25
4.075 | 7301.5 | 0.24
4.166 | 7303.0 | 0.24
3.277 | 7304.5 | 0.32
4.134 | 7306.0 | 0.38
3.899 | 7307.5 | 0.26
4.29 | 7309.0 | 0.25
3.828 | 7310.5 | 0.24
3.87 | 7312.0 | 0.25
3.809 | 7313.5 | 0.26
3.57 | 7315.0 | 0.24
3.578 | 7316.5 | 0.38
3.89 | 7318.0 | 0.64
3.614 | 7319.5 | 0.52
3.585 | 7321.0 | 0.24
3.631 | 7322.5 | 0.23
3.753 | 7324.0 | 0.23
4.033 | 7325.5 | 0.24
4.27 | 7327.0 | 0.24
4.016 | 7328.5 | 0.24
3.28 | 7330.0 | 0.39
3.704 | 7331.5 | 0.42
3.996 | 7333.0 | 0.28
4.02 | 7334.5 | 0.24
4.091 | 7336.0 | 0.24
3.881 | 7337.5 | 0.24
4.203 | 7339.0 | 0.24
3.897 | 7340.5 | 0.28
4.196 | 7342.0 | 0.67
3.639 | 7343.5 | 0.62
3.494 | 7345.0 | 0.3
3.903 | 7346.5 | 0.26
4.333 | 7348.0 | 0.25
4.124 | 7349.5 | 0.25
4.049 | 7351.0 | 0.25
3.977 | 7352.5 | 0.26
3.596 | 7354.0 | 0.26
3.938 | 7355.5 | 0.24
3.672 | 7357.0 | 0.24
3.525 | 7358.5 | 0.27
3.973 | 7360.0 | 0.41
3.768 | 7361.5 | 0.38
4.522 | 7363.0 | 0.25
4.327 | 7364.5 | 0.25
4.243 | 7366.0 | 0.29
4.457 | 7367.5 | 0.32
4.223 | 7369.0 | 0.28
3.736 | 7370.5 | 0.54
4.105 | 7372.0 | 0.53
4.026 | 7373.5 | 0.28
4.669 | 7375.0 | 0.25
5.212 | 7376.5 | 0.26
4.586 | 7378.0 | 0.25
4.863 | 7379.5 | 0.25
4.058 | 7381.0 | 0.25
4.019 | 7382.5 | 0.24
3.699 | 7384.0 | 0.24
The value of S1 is 0.7 Angstrom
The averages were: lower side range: 3.76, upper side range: 3.98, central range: 3.72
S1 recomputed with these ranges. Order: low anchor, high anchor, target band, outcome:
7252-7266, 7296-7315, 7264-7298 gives 1.46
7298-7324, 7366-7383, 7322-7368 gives 1.67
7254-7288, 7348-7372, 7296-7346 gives 1.02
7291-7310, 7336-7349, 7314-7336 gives 0.63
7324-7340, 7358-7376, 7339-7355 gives 0.38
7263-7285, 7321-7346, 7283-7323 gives 0.48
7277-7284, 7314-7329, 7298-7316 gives -0.47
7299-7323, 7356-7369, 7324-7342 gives -0.10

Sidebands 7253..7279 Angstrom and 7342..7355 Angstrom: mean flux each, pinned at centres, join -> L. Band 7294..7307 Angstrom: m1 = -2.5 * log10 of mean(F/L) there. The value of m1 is 0.01 mag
